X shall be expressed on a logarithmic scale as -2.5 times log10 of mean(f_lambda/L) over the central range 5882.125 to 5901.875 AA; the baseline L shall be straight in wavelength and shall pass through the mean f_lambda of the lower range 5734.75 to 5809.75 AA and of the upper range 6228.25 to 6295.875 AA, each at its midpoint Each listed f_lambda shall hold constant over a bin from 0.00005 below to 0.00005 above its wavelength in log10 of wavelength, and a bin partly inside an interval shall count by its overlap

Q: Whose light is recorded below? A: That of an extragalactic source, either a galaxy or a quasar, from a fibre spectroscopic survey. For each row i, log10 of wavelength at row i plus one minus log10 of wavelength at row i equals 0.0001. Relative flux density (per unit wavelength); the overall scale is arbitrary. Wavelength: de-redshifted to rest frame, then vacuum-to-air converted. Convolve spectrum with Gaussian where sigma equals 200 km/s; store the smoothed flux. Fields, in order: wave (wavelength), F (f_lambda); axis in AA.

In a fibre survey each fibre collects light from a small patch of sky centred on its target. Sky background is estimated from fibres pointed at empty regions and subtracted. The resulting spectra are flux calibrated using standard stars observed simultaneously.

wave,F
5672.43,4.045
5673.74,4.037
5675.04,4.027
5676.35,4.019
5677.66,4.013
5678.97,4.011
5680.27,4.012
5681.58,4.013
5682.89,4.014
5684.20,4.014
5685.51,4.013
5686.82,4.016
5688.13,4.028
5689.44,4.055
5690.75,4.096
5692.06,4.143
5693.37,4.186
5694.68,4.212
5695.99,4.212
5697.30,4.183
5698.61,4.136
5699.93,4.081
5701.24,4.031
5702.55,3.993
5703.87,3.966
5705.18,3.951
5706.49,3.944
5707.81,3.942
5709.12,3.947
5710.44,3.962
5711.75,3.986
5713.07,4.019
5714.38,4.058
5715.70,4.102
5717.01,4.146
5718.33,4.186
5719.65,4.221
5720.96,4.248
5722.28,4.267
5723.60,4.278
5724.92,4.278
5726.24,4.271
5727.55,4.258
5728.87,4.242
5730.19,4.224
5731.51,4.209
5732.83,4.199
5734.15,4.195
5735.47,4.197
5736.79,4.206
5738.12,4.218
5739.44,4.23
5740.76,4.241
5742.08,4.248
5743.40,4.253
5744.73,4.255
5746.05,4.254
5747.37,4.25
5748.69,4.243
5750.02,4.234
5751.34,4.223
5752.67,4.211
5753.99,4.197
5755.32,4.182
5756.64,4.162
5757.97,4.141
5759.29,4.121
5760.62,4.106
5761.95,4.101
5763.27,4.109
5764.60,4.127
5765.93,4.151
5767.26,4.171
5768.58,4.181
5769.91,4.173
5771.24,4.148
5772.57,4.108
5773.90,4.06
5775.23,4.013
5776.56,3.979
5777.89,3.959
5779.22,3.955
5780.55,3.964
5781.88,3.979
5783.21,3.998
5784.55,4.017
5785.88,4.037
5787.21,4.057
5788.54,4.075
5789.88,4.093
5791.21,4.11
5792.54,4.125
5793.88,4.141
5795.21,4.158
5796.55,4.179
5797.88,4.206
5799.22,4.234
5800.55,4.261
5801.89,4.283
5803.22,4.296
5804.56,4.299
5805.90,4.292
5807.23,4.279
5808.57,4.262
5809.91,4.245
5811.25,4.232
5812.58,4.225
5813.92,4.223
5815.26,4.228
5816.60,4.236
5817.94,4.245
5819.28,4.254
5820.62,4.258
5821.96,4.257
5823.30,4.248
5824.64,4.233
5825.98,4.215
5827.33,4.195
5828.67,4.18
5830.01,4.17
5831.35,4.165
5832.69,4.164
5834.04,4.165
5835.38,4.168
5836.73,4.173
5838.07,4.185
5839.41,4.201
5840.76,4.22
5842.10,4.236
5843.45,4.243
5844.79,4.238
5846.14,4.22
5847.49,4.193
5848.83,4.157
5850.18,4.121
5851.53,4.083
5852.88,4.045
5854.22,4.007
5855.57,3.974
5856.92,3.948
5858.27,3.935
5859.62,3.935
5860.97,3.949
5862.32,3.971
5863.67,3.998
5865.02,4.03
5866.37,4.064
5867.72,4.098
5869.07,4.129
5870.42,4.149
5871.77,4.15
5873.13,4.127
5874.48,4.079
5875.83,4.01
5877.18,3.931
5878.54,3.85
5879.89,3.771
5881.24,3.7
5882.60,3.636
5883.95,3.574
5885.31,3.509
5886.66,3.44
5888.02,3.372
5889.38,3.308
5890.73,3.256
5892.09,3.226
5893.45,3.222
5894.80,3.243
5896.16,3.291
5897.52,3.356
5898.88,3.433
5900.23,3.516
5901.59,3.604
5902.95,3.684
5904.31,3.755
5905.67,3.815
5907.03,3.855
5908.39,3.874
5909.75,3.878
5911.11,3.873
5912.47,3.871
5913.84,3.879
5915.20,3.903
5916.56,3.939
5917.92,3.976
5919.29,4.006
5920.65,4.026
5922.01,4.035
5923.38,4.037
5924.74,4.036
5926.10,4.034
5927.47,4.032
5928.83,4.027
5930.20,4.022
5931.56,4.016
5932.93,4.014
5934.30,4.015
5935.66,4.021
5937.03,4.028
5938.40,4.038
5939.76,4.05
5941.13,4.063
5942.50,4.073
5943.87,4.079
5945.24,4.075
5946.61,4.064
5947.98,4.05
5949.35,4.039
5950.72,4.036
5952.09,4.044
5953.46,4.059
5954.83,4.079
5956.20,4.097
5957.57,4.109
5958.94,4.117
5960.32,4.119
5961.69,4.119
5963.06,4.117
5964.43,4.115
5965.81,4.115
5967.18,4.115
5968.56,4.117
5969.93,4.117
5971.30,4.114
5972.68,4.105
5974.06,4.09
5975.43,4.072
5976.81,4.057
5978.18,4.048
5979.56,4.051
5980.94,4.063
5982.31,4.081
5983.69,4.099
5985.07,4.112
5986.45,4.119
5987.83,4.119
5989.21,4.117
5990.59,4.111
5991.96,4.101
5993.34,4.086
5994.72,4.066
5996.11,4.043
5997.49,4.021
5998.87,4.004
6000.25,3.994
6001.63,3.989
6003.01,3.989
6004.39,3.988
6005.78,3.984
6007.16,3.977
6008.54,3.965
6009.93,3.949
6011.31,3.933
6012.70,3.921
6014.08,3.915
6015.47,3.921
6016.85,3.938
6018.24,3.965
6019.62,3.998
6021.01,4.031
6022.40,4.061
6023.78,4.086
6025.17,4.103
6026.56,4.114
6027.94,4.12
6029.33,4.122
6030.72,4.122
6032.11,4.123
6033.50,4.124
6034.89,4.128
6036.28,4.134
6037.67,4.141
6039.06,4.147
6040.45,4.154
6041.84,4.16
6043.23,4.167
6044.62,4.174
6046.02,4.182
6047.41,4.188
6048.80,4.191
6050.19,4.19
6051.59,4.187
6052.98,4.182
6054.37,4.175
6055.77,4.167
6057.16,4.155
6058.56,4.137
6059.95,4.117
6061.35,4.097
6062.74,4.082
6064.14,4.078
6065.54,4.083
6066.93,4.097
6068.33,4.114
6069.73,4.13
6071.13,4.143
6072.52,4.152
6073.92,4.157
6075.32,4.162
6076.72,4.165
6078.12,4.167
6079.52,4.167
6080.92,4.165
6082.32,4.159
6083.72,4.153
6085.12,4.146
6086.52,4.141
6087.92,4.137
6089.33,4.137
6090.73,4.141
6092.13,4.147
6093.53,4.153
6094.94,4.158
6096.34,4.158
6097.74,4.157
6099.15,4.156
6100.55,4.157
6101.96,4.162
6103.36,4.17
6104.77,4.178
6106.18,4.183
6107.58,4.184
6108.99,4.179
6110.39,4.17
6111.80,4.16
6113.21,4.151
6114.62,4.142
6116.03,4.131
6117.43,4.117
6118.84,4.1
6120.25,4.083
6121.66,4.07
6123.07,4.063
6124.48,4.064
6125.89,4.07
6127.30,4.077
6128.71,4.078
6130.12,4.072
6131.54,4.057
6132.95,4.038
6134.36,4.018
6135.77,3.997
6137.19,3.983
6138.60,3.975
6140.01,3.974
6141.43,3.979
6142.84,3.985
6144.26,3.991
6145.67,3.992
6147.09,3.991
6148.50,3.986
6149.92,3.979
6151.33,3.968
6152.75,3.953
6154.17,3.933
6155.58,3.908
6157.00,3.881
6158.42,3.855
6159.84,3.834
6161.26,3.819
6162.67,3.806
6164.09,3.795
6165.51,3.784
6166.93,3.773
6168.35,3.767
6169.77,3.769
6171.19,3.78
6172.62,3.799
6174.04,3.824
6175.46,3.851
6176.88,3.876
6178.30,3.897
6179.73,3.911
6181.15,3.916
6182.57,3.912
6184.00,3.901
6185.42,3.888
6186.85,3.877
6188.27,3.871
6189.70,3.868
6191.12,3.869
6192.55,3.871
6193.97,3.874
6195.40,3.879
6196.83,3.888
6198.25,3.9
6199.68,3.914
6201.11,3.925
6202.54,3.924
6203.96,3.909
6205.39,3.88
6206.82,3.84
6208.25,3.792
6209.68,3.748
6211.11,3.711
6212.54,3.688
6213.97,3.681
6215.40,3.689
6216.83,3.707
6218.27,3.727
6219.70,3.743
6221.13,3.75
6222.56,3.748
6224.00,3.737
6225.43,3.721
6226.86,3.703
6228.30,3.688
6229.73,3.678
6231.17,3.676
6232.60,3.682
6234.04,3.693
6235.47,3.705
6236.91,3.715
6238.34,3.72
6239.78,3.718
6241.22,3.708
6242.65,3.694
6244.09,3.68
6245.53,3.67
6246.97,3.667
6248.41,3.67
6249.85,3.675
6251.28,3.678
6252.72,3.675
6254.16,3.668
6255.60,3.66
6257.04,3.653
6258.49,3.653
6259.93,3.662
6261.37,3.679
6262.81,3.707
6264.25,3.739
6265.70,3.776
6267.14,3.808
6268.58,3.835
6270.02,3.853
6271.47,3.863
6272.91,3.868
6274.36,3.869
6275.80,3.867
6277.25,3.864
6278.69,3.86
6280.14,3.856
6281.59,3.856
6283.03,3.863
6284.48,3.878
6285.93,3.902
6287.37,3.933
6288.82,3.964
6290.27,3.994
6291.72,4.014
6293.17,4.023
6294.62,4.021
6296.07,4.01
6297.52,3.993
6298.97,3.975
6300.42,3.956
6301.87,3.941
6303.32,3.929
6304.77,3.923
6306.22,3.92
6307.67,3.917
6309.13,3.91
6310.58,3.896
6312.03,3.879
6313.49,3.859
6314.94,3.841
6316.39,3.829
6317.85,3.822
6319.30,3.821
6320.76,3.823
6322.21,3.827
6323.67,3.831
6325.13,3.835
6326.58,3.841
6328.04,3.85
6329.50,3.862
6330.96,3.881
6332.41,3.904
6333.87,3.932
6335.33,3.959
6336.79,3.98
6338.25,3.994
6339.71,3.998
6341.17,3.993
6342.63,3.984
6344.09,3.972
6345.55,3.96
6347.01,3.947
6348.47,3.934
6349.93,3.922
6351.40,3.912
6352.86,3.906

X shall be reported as 0.20 mag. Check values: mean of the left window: 4.16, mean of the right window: 3.78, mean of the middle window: 3.39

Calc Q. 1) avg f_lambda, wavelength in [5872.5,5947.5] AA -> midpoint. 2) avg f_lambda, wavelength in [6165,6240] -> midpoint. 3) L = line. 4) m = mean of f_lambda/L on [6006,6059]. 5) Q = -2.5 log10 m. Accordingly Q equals -0.078 mag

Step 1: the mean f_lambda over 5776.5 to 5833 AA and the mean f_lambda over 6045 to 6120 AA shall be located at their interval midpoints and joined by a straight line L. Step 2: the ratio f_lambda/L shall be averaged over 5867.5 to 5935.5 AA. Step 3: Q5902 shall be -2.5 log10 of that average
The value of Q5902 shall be 0.10 mag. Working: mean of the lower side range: 4.17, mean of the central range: 3.79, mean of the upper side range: 4.15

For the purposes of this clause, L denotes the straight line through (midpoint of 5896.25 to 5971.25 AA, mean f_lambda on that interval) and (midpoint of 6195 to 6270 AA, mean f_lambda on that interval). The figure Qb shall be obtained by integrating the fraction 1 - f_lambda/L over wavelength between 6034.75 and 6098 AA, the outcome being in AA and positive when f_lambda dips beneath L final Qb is -4.6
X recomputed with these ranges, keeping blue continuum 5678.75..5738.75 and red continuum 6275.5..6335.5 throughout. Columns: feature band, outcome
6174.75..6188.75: 0.02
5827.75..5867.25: -0.01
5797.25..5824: -0.05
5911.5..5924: 0.02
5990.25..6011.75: 0.00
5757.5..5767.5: -0.01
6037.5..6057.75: -0.05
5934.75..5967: -0.01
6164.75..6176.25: 0.04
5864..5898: 0.10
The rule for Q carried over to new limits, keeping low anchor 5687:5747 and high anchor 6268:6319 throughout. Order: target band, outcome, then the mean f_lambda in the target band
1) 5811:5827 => -0.03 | 4.24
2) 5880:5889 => 0.15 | 3.54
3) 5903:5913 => 0.06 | 3.84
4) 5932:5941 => 0.01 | 4.03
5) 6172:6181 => 0.03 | 3.87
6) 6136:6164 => 0.01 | 3.93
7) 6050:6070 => -0.03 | 4.13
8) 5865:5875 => -0.01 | 4.11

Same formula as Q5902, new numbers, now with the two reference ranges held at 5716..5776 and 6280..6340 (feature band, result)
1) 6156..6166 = 0.04 mag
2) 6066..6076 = -0.03 mag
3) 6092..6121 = -0.04 mag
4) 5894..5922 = 0.10 mag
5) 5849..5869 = 0.03 mag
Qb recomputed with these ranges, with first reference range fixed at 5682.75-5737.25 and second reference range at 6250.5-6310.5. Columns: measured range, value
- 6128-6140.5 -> -0.3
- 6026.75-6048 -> -1.0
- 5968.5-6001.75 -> -0.7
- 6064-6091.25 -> -1.3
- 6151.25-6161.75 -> 0.1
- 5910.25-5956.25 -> 0.0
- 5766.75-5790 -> 0.2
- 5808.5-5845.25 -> -1.4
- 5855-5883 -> 0.5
